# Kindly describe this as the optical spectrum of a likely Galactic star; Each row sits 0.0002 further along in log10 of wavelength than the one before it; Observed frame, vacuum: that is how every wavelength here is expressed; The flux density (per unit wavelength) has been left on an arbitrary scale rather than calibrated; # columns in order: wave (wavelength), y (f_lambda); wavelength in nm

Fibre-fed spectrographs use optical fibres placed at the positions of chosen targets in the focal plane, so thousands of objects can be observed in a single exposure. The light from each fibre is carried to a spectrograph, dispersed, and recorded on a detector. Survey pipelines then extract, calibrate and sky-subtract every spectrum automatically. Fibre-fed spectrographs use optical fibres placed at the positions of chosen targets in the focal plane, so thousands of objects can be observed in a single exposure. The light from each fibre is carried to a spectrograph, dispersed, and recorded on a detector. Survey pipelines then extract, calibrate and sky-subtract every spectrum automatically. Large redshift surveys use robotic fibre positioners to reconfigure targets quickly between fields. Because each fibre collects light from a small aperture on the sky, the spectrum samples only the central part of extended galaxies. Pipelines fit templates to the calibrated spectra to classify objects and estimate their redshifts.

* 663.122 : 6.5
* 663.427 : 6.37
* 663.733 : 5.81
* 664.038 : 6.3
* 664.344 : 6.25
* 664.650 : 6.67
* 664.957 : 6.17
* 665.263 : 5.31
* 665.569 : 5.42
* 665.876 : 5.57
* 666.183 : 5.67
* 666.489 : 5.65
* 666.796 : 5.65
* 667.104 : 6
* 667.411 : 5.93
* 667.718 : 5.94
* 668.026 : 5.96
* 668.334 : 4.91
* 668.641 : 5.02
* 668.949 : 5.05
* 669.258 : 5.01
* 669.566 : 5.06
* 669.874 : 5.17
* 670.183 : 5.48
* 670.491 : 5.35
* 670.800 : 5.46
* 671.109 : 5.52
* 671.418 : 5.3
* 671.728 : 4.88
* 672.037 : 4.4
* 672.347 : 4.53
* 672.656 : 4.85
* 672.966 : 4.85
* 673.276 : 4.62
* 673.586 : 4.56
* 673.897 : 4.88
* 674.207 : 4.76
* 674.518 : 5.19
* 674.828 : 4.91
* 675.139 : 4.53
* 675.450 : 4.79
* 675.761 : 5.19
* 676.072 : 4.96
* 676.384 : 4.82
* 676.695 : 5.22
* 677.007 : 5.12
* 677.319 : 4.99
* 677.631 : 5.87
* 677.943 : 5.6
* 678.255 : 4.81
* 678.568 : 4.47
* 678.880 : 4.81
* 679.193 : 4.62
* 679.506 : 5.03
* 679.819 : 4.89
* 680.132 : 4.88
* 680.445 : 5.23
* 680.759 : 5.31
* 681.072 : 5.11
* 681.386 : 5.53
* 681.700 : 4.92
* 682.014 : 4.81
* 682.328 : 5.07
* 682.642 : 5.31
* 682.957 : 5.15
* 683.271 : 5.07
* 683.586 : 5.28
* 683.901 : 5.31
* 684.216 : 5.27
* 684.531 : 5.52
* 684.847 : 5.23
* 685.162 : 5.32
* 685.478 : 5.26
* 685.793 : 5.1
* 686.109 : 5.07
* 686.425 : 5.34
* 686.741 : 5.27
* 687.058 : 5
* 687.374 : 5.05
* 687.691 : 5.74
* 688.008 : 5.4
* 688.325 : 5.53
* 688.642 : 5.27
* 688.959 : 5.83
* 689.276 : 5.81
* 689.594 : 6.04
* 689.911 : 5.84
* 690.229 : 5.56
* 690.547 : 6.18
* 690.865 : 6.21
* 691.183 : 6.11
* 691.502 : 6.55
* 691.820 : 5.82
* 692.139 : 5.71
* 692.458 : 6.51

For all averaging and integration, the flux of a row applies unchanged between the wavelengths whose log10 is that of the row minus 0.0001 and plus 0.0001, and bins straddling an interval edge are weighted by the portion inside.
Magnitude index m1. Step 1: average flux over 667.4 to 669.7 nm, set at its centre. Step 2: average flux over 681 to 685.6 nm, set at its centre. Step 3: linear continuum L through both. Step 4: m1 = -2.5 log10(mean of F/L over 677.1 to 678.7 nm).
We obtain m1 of 0.02 mag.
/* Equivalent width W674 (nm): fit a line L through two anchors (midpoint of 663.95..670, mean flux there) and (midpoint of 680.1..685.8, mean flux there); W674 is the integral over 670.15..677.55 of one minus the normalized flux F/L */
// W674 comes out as 0.65 nm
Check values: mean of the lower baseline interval 5.63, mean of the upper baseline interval 5.2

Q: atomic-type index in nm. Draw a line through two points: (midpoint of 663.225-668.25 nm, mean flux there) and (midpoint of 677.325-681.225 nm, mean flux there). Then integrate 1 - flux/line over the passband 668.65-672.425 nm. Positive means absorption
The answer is 0.334 nm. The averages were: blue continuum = 5.91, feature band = 5.11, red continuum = 5.05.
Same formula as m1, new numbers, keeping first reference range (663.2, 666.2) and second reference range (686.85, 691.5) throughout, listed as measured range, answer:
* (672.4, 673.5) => 0.24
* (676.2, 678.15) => 0.12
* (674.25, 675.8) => 0.20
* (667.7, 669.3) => 0.13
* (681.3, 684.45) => 0.12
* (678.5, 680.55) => 0.20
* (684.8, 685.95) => 0.10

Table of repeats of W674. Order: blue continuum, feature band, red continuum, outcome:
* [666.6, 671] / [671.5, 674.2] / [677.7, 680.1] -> 0.264 nm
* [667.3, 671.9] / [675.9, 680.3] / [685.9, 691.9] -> 0.374 nm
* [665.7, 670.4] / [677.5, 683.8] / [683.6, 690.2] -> 0.397 nm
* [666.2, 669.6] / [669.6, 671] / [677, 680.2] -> 0.010 nm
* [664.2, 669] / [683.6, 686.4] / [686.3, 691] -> 0.178 nm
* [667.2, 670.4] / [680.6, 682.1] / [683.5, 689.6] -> 0.060 nm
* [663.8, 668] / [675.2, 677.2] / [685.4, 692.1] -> 0.269 nm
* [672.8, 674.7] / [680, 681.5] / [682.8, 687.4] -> -0.043 nm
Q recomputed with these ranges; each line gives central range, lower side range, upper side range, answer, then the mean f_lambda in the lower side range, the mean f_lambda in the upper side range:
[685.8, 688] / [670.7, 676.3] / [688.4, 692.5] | 0.181 nm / 4.89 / 5.93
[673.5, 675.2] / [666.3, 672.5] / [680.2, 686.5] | 0.144 nm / 5.32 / 5.2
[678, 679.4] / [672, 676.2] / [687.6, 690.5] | 0.087 nm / 4.8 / 5.69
